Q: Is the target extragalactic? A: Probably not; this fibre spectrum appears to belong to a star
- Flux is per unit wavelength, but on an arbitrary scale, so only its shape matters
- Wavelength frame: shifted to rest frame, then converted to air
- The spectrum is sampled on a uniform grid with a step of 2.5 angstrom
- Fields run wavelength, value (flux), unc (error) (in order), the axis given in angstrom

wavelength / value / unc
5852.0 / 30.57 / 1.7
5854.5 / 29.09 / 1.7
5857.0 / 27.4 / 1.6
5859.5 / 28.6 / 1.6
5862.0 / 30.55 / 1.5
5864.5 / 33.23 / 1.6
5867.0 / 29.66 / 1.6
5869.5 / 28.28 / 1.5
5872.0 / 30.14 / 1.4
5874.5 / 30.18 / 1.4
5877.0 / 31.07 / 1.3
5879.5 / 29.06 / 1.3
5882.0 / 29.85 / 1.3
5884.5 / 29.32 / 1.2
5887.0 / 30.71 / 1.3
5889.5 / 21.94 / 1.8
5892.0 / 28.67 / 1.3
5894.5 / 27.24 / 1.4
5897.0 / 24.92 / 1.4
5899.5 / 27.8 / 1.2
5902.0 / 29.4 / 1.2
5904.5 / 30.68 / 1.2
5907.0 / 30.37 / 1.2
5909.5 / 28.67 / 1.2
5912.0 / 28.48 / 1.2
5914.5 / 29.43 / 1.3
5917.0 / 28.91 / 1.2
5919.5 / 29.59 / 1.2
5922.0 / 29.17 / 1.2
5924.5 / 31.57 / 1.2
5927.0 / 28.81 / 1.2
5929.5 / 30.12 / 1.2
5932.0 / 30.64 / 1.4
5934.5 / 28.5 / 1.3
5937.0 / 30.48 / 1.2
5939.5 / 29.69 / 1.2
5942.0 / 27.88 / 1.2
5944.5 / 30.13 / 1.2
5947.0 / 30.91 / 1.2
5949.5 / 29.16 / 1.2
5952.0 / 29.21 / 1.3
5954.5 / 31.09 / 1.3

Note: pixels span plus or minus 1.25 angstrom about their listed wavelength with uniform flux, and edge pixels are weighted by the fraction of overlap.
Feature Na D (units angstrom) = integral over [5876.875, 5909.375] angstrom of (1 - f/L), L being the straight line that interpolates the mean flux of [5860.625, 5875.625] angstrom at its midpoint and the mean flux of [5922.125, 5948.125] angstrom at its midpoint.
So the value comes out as 1.8 angstrom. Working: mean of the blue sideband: 30.3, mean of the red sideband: 29.8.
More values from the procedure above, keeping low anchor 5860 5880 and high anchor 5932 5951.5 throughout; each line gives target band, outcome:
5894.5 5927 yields 0.95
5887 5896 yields 1.04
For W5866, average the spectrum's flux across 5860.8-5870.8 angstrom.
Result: 30.4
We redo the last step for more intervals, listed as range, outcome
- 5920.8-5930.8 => 29.9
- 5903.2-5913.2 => 29.6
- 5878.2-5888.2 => 29.7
